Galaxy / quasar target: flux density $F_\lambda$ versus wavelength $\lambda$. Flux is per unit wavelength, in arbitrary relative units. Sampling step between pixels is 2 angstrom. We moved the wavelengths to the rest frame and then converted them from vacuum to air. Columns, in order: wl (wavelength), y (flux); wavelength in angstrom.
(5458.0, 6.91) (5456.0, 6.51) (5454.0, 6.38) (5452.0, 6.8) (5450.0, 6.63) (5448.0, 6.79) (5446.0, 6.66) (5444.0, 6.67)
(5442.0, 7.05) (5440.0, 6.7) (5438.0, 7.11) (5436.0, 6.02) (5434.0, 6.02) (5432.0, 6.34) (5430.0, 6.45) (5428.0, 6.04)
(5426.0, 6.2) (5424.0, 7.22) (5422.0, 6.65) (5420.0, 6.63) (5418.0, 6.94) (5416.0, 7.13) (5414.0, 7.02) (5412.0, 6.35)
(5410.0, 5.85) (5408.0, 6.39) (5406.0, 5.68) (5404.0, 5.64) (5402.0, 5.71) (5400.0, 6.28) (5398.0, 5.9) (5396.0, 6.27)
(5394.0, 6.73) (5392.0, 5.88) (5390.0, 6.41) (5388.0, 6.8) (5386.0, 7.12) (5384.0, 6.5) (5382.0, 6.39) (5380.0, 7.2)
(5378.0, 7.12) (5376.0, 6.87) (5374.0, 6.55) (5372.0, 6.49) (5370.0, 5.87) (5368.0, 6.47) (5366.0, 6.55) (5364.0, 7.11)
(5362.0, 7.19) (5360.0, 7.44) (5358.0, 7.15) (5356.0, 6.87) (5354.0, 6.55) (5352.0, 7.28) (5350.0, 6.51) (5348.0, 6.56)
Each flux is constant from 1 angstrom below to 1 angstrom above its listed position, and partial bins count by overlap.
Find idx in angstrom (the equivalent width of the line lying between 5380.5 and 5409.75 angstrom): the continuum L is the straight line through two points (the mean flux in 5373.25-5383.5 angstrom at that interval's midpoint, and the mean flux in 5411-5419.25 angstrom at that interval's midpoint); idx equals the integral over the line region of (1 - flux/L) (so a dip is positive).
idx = 2.4 angstrom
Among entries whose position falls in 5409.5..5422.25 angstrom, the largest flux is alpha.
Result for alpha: 7.13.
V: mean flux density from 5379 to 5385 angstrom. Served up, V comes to 6.7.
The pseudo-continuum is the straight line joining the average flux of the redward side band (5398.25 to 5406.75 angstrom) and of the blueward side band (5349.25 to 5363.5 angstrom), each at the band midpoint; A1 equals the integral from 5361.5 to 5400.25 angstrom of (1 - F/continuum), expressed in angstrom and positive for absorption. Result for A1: -1.2 angstrom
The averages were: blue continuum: 7.01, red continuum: 5.84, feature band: 6.58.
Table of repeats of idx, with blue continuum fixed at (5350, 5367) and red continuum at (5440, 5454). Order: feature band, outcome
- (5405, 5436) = 1.7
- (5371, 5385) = 0.4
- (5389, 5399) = 0.9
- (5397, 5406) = 1.3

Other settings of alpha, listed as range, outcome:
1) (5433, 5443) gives 7.11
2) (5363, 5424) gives 7.22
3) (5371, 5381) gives 7.2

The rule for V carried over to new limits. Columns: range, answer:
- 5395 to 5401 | 6.15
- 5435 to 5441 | 6.61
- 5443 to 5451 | 6.69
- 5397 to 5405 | 5.88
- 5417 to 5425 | 6.86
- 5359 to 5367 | 7.07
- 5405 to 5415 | 6.26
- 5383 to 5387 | 6.81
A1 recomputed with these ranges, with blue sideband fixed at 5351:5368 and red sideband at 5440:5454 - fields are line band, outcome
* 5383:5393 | 0.5 angstrom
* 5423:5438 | 0.9 angstrom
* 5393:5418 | 2.1 angstrom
